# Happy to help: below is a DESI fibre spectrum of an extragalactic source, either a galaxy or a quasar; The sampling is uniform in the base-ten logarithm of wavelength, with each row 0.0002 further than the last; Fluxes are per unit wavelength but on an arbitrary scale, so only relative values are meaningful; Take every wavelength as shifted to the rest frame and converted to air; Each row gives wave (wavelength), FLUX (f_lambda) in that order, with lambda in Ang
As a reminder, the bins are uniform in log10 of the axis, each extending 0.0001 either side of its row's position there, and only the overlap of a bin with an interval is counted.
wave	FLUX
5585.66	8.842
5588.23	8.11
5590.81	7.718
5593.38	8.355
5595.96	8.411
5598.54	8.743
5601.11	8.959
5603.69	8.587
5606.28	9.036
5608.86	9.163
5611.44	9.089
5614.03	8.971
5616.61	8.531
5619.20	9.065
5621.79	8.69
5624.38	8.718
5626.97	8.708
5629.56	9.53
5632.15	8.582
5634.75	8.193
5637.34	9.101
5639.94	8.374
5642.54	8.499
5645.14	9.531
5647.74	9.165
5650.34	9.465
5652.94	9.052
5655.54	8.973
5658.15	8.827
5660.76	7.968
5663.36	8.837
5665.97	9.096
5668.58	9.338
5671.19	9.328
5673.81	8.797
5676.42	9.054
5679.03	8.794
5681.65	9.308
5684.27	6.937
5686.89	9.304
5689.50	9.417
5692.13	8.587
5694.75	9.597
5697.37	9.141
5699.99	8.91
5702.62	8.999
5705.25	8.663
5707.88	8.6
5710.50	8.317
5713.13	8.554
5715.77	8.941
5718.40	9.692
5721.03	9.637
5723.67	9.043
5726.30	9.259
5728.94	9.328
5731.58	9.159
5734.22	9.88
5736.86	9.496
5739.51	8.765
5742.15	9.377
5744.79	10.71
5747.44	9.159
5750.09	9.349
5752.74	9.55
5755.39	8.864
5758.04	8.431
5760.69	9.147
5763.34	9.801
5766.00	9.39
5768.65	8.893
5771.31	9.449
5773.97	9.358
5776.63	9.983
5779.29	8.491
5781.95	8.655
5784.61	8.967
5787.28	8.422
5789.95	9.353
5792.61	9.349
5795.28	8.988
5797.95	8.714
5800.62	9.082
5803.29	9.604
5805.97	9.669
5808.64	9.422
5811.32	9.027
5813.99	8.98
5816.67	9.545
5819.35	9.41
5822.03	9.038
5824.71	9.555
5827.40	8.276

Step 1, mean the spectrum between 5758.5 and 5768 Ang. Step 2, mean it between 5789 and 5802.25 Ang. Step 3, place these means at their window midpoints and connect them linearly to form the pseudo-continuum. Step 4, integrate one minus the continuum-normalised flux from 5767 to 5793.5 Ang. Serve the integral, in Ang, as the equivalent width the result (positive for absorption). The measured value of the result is 0.3 Ang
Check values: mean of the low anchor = 9.32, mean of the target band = 9.09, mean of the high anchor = 9.11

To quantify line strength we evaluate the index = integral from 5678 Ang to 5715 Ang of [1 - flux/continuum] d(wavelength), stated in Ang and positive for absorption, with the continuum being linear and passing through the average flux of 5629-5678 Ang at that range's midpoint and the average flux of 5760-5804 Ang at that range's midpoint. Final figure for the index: 0.8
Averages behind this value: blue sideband 8.92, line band 8.8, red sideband 9.15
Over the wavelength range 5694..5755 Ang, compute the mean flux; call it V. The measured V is 9.21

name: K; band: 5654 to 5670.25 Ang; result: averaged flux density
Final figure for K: 8.86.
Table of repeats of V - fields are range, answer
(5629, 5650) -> 8.88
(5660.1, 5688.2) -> 8.82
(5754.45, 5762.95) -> 8.93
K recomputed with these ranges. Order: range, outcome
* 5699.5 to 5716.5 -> 8.69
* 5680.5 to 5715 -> 8.79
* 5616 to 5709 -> 8.88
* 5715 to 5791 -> 9.26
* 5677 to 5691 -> 8.76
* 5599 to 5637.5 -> 8.85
